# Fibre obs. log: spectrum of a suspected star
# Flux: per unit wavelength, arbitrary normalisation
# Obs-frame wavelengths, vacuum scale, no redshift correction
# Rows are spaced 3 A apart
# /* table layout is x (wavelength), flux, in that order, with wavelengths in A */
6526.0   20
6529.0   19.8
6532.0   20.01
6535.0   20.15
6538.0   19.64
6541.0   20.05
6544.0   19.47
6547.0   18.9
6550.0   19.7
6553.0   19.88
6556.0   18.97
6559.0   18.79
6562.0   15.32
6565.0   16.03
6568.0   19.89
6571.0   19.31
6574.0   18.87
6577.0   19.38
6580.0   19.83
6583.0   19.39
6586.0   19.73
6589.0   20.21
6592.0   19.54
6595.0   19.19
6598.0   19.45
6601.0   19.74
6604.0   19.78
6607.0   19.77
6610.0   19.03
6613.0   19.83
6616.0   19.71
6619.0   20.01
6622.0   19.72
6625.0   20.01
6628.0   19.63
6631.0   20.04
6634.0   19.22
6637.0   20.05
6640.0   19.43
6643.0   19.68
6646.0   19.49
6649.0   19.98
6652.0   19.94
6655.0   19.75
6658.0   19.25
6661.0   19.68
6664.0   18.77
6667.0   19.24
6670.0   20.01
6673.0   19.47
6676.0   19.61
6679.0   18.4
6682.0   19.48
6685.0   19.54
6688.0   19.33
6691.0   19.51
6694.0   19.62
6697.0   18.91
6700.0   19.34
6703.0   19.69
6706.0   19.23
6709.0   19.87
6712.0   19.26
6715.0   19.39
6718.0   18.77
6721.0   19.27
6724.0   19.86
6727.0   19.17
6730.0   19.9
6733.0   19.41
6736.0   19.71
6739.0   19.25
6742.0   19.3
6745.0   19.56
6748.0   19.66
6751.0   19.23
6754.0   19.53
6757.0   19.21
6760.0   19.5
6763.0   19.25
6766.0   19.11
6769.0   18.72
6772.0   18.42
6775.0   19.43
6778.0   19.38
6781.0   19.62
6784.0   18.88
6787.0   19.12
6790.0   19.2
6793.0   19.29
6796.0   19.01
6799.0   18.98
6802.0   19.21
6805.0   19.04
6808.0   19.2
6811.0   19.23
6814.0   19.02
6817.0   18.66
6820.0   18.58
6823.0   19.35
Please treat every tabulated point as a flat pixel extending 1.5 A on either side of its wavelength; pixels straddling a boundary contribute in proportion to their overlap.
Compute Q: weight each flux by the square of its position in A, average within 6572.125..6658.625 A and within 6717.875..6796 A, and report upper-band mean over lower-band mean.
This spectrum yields 1.02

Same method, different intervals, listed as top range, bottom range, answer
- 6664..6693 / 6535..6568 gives 1.07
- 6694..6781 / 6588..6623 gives 1.02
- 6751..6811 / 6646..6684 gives 1.02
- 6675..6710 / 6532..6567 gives 1.07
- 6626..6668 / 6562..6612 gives 1.04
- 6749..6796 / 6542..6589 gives 1.08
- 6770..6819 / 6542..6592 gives 1.08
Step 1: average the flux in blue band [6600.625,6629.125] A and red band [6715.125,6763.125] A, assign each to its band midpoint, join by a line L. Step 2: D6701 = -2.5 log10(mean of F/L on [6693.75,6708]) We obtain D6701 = 0.01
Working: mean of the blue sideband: 19.7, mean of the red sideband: 19.4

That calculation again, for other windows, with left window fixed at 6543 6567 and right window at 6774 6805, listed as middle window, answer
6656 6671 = -0.04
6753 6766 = -0.01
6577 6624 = -0.06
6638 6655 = -0.06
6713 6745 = -0.02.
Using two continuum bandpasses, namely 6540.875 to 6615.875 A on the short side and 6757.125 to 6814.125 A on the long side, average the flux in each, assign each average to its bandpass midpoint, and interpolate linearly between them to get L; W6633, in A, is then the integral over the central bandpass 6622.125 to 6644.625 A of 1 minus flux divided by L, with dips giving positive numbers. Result -0.6 A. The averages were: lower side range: 19.2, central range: 19.7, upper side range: 19.1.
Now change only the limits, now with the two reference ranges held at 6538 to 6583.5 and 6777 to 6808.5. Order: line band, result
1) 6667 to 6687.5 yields -0.4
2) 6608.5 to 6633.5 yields -1.0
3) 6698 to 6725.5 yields -0.4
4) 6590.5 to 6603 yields -0.3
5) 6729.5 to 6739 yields -0.2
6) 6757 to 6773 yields 0.1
